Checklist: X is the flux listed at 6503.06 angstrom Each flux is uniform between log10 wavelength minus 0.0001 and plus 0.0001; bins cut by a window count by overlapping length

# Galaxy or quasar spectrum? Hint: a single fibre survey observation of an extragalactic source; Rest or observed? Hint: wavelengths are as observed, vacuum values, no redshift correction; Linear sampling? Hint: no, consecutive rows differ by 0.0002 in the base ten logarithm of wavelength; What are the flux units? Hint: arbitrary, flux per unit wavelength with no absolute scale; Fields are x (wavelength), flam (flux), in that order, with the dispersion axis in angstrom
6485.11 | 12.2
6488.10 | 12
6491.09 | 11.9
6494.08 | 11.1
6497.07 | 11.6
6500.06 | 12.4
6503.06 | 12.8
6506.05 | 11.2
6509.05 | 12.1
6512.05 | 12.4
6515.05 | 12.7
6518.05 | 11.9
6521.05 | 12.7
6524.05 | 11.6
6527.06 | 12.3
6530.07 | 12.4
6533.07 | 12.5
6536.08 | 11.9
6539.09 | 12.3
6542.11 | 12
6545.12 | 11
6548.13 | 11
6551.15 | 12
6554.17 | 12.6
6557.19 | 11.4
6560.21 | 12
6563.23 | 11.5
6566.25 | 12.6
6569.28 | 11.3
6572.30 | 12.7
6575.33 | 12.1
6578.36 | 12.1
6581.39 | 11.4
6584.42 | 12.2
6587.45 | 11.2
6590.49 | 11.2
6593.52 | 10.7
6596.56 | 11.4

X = 12.8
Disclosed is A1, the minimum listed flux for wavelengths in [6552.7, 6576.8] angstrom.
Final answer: 11.3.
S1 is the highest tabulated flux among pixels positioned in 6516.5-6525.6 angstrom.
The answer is 12.7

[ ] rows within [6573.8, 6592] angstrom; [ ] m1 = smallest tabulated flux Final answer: 11.2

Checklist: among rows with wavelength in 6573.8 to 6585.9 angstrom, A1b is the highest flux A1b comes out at 12.2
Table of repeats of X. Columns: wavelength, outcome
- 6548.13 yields 11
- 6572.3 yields 12.7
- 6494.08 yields 11.1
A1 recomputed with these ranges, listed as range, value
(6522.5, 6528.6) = 11.6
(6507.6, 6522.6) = 11.9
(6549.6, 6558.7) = 11.4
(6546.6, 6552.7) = 11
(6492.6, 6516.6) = 11.1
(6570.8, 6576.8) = 12.1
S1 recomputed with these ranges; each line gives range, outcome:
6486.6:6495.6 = 12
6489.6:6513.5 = 12.8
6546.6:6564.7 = 12.6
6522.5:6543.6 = 12.5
